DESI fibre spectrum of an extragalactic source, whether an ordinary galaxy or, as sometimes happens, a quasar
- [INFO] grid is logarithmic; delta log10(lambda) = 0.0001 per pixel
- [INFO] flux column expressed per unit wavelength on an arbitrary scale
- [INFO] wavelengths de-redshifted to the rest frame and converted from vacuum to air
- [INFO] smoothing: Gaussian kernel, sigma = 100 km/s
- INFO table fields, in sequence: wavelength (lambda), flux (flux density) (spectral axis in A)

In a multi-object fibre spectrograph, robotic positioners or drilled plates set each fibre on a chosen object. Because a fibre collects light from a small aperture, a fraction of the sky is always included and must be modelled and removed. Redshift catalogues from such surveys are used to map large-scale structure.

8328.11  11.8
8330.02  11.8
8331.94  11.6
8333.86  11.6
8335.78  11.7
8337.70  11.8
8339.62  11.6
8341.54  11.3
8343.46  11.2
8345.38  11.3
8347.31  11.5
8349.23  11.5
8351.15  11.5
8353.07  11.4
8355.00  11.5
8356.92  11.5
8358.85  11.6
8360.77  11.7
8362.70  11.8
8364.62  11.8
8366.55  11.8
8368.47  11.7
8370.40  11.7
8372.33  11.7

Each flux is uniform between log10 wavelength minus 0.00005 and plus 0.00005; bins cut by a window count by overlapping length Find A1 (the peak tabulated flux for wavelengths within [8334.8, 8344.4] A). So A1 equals 11.8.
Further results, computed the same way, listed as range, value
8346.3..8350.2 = 11.5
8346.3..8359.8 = 11.6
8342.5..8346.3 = 11.3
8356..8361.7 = 11.7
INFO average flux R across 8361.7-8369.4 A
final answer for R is 11.8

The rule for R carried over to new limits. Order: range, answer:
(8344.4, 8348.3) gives 11.4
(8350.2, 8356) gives 11.5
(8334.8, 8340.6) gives 11.7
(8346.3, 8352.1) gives 11.5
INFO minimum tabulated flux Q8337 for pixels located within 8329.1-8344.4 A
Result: 11.2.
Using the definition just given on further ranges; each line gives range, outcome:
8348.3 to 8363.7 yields 11.4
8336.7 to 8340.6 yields 11.6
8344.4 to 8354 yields 11.3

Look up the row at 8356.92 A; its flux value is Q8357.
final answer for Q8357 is 11.5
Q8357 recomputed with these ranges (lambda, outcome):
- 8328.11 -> 11.8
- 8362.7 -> 11.8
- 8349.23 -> 11.5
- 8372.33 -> 11.7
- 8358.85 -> 11.6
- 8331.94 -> 11.6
